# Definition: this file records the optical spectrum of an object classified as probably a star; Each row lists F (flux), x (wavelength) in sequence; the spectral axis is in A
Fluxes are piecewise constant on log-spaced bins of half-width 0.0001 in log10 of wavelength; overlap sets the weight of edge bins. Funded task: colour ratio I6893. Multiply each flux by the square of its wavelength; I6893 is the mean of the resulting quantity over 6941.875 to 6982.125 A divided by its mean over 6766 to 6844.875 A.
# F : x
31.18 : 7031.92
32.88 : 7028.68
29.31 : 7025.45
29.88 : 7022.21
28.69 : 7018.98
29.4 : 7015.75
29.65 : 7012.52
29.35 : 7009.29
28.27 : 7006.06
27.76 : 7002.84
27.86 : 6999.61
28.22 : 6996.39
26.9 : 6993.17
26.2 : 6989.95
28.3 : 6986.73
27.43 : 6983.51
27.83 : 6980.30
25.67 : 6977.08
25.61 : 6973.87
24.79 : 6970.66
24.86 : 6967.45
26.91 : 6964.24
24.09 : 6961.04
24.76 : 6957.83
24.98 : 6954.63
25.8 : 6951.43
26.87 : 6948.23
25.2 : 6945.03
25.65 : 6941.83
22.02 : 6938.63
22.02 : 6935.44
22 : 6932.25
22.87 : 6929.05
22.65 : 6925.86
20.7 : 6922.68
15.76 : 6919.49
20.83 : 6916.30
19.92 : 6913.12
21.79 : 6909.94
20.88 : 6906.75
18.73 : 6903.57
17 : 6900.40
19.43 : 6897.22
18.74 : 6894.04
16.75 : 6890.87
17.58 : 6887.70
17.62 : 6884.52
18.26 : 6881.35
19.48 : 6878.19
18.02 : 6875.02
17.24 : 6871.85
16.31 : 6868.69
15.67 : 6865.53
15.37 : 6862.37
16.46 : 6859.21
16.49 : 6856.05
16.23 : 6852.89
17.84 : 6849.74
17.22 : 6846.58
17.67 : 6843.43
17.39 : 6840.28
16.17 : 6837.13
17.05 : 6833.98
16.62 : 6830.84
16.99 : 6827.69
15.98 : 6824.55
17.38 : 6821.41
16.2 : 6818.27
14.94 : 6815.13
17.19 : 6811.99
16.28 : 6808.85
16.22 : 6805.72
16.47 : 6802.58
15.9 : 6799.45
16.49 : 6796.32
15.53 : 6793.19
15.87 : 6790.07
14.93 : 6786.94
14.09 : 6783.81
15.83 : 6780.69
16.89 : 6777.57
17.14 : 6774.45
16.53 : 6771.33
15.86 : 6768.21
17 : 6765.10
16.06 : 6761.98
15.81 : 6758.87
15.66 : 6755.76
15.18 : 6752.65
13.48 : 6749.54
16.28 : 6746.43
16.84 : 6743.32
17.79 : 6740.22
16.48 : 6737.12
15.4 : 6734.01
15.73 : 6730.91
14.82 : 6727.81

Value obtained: 1.6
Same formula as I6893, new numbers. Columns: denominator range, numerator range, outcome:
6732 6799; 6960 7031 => 1.86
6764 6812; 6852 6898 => 1.10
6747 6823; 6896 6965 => 1.46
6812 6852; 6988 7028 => 1.79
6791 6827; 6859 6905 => 1.10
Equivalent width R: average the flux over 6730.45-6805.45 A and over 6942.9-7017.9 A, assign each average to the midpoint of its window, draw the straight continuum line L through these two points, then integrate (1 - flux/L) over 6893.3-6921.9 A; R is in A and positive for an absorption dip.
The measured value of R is 4.72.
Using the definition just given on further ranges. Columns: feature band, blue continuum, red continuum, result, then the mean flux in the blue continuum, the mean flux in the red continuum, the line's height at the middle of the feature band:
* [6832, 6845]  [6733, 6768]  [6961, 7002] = 1.94 A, 16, 26.6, 20.1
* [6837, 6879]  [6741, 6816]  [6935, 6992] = 6.55 A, 16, 25.6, 20.1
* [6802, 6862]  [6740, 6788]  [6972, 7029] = 8.53 A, 15.9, 28.2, 19.4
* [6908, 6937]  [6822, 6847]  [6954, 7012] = 2.28 A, 16.9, 26.7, 22.7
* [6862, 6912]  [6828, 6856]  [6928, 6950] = 5.06 A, 17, 23.8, 20.2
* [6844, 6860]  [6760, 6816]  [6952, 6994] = 2.12 A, 16.1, 26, 19.5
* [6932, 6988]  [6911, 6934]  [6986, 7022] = -2.65 A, 20.7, 28.3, 24.2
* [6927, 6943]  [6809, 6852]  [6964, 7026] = 0.58 A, 16.8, 27.6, 23.7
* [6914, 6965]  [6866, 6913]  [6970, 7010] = -0.81 A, 18.4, 27.3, 22.8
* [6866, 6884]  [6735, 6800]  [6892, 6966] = 2.13 A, 16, 22.1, 20.1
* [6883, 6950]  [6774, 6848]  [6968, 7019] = 6.29 A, 16.3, 27.5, 22.8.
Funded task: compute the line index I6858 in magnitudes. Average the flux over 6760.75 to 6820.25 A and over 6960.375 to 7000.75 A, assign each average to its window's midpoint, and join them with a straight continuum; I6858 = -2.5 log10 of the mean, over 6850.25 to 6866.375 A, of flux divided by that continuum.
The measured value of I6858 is 0.22 mag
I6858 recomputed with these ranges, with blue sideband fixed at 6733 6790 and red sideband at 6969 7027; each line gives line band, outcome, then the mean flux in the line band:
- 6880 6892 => 0.25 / 17.6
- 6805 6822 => 0.14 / 16.3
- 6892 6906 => 0.23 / 18.6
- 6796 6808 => 0.11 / 16.2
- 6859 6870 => 0.31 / 15.9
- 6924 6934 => 0.09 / 22.5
